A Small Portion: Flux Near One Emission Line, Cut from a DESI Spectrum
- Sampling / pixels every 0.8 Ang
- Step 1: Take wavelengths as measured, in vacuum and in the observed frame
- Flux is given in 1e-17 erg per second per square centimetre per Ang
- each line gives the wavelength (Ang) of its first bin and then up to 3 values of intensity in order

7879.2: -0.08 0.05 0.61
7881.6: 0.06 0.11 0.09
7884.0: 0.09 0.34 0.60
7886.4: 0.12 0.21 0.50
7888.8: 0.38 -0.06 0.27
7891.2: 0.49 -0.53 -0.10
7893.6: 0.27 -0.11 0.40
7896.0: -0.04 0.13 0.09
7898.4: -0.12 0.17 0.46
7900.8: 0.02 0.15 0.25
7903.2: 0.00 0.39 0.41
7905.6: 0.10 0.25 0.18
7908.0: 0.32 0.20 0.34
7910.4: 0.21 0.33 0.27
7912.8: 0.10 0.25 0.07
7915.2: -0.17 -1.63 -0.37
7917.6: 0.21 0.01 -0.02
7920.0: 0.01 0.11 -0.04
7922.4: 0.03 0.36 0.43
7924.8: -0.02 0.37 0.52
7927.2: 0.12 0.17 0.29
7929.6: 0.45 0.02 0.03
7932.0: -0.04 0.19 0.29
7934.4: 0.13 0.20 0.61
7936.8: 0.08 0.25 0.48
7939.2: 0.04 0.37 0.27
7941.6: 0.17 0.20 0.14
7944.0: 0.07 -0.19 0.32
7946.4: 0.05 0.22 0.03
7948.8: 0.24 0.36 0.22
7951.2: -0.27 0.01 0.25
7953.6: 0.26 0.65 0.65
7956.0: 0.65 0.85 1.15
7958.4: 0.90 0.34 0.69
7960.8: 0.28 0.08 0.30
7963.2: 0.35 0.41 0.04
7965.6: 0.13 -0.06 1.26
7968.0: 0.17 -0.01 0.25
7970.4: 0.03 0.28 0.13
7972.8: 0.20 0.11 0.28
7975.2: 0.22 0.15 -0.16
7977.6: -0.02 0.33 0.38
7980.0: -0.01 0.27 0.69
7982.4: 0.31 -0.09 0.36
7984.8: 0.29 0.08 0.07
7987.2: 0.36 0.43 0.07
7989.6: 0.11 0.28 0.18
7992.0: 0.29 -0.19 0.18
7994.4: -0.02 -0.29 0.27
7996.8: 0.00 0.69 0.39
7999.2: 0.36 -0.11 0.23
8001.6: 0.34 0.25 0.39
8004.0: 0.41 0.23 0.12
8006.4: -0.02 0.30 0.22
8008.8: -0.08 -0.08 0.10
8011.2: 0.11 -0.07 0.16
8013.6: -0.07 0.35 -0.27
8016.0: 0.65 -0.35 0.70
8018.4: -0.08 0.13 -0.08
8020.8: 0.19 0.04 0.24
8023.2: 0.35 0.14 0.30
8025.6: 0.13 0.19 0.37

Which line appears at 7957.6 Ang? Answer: H-gamma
